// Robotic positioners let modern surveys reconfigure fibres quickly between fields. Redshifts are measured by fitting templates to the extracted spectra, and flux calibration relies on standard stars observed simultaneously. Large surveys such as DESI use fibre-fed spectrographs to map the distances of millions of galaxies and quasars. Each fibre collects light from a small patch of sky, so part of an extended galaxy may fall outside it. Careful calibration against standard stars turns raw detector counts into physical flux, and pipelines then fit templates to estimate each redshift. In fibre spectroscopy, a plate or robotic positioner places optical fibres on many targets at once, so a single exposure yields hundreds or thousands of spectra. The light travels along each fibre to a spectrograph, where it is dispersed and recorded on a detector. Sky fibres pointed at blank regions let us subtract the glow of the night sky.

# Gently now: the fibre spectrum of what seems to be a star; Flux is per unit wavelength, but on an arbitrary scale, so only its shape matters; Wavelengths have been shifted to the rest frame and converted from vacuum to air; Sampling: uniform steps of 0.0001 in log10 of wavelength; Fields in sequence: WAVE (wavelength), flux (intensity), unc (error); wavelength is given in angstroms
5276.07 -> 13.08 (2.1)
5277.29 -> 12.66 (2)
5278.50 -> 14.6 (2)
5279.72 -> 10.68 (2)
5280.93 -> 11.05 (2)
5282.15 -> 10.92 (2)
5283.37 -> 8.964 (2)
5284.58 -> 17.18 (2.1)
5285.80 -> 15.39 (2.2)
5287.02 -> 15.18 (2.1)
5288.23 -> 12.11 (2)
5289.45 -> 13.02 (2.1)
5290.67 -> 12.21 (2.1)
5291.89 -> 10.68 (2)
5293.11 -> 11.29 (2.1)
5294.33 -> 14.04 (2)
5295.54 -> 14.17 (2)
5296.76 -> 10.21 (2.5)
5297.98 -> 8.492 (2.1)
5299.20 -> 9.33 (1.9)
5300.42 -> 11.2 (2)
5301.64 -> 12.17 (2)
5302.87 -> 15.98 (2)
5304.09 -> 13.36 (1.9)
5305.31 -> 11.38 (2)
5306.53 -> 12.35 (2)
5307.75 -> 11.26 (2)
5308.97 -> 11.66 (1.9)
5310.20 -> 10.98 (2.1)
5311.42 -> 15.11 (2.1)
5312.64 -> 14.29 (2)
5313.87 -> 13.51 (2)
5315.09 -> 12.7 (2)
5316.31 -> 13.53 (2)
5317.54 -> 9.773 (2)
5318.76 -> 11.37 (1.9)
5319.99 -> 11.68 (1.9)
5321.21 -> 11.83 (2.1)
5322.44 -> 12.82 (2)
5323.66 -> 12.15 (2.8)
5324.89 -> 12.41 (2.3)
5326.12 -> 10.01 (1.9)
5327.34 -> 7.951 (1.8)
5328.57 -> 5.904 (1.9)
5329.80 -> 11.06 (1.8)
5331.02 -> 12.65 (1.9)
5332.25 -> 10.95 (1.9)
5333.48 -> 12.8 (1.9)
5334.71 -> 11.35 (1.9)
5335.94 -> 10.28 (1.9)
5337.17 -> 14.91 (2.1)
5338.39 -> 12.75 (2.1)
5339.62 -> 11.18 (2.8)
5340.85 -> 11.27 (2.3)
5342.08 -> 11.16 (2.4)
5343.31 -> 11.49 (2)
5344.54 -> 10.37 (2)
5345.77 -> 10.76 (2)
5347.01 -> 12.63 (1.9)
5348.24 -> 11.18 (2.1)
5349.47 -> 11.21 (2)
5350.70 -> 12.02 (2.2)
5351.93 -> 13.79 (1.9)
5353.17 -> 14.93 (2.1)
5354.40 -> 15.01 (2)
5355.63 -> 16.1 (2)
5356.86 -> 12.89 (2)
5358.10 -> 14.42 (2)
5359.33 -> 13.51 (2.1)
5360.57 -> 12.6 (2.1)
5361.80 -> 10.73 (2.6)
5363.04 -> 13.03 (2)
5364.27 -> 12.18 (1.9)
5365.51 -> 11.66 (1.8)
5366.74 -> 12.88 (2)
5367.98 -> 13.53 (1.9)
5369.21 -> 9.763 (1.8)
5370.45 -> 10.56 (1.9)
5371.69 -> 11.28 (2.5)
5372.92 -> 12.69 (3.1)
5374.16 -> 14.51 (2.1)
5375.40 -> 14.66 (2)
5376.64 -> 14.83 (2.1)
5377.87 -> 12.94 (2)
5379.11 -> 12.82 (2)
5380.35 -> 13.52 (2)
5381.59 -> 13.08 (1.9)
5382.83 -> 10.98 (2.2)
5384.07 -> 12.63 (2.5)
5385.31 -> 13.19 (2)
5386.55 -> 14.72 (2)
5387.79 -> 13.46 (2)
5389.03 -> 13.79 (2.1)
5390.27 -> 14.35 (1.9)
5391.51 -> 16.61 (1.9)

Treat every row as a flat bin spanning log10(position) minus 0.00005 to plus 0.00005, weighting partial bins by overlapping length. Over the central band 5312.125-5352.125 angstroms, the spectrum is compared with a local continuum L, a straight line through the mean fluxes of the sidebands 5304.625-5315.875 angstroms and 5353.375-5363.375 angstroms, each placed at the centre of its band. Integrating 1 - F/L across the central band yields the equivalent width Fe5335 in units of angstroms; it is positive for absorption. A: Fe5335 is 4.5 angstroms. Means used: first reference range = 12.6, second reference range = 13.6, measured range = 11.6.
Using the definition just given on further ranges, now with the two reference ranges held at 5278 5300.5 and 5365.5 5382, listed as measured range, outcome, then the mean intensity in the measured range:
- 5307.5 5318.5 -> -0.2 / 12.5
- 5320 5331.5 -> 1.5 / 10.8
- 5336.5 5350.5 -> 0.9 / 11.7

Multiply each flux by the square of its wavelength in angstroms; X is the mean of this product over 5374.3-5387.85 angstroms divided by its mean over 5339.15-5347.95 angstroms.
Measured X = 1.21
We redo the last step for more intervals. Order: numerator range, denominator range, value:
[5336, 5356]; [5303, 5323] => 1.01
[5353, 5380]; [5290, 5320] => 1.10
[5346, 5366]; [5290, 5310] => 1.12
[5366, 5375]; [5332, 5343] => 1.04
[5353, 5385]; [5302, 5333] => 1.11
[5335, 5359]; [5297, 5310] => 1.09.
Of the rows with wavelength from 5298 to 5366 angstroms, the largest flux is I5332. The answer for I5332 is 16.1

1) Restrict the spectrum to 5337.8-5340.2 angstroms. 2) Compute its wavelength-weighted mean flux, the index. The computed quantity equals 12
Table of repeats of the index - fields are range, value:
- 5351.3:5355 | 14.6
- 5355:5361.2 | 13.9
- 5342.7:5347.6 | 11.3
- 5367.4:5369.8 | 11.7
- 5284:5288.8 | 15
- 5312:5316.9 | 13.5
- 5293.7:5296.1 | 14.1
